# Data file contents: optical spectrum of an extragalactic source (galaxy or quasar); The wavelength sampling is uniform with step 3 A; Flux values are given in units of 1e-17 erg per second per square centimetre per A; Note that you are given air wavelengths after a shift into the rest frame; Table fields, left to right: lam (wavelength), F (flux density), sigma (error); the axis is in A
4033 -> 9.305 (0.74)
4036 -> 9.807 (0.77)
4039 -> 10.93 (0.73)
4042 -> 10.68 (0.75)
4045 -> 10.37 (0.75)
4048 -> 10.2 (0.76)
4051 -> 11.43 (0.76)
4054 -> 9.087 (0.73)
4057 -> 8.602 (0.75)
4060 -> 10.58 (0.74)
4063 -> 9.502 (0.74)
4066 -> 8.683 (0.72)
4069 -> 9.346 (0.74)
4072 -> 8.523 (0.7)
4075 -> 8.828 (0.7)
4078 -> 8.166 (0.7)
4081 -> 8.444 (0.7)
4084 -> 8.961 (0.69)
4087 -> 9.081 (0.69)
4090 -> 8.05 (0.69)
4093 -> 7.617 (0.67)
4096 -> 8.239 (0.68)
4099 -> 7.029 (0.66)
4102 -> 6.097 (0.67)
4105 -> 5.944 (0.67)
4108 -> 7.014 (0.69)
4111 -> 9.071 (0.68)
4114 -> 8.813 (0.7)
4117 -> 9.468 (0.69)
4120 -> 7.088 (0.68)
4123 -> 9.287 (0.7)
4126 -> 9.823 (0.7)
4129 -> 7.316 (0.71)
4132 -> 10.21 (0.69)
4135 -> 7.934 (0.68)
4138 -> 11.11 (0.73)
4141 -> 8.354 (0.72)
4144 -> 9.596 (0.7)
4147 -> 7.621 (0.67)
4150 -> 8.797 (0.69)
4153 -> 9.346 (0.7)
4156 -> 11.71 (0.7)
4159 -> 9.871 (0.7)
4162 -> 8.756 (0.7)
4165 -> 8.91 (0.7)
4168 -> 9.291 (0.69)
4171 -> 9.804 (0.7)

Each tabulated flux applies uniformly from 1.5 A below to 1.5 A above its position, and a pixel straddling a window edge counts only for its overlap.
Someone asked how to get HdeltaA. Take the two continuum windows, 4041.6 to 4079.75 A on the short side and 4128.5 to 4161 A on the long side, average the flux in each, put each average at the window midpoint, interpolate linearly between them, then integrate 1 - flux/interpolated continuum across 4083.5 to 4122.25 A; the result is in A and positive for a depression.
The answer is 6.3 A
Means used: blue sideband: 9.5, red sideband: 9.31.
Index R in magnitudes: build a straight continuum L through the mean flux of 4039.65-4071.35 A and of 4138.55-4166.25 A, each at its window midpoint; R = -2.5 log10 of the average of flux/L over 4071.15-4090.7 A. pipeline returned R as 0.130 mag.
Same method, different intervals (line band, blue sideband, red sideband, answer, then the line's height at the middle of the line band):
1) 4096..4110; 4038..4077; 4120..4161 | 0.357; 9.44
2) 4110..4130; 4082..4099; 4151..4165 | 0.025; 8.93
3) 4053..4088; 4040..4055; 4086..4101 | 0.019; 9.16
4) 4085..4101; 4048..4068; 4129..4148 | 0.179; 9.4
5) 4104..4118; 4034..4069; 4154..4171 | 0.211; 9.82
